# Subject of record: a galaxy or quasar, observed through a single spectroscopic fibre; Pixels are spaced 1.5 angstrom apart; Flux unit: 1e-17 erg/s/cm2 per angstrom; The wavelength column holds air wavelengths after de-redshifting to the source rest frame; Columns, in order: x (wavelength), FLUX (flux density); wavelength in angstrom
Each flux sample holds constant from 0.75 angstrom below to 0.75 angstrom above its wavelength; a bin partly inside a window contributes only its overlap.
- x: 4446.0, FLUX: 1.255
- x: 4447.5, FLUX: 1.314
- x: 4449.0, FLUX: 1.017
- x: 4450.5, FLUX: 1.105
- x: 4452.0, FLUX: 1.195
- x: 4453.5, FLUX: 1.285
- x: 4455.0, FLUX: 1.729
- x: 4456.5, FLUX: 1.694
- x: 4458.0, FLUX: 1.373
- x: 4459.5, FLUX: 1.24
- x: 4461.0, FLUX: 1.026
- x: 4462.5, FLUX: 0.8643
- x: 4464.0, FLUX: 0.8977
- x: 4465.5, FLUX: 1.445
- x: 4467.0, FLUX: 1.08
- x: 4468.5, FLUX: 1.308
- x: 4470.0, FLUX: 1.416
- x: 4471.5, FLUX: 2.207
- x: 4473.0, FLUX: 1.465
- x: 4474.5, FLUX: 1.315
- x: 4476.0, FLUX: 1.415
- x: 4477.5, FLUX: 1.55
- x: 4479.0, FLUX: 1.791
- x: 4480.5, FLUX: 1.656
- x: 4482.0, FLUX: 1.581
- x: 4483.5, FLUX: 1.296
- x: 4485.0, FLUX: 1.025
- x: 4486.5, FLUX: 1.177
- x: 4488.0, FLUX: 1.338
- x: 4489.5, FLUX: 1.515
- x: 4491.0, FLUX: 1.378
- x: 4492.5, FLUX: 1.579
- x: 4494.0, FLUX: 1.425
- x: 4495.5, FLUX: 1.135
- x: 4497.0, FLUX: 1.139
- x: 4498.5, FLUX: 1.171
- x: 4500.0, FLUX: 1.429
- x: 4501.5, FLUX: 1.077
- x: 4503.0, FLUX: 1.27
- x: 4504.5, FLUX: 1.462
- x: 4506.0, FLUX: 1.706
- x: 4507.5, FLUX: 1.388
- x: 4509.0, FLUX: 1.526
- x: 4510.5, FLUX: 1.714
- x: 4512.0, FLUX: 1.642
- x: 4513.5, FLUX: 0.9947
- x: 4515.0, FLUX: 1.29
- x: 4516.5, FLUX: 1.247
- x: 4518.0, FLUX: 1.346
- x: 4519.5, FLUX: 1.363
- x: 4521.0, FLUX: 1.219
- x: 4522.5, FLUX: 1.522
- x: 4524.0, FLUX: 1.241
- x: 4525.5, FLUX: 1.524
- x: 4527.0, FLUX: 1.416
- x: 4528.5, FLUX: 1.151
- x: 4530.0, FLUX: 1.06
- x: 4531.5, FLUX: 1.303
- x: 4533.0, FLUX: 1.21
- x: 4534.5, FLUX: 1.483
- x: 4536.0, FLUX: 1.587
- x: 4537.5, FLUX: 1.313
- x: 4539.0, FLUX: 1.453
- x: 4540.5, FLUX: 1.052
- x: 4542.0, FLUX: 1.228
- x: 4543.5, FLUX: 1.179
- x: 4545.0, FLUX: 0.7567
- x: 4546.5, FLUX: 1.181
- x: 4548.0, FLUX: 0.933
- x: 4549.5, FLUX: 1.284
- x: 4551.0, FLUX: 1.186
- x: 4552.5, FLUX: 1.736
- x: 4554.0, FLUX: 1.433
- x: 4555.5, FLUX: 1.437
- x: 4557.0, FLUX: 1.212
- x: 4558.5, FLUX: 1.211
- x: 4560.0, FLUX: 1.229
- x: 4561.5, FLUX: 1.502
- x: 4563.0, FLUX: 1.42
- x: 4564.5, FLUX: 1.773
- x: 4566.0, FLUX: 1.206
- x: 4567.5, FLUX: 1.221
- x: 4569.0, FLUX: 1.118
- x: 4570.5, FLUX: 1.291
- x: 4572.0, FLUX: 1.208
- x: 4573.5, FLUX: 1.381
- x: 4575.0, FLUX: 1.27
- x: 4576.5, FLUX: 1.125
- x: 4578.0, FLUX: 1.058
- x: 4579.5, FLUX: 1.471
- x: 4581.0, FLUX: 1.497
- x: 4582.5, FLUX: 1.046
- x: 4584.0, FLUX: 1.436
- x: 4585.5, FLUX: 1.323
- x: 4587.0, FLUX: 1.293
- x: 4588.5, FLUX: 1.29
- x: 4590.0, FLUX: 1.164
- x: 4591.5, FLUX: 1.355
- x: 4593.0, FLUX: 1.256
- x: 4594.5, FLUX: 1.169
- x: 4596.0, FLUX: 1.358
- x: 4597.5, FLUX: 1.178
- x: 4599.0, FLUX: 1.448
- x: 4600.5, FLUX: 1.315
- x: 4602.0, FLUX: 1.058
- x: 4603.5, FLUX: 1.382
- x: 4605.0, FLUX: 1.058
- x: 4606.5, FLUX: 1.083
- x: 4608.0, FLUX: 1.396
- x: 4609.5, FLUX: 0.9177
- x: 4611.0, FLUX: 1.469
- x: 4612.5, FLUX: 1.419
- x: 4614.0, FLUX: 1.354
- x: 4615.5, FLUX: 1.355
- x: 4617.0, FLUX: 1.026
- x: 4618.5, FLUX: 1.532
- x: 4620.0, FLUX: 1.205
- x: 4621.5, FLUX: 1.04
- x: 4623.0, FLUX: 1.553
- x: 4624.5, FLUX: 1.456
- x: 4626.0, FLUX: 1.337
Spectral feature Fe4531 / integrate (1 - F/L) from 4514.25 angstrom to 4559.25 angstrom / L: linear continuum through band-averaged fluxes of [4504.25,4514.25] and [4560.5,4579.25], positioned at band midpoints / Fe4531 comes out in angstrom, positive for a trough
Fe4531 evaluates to 3.8 angstrom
